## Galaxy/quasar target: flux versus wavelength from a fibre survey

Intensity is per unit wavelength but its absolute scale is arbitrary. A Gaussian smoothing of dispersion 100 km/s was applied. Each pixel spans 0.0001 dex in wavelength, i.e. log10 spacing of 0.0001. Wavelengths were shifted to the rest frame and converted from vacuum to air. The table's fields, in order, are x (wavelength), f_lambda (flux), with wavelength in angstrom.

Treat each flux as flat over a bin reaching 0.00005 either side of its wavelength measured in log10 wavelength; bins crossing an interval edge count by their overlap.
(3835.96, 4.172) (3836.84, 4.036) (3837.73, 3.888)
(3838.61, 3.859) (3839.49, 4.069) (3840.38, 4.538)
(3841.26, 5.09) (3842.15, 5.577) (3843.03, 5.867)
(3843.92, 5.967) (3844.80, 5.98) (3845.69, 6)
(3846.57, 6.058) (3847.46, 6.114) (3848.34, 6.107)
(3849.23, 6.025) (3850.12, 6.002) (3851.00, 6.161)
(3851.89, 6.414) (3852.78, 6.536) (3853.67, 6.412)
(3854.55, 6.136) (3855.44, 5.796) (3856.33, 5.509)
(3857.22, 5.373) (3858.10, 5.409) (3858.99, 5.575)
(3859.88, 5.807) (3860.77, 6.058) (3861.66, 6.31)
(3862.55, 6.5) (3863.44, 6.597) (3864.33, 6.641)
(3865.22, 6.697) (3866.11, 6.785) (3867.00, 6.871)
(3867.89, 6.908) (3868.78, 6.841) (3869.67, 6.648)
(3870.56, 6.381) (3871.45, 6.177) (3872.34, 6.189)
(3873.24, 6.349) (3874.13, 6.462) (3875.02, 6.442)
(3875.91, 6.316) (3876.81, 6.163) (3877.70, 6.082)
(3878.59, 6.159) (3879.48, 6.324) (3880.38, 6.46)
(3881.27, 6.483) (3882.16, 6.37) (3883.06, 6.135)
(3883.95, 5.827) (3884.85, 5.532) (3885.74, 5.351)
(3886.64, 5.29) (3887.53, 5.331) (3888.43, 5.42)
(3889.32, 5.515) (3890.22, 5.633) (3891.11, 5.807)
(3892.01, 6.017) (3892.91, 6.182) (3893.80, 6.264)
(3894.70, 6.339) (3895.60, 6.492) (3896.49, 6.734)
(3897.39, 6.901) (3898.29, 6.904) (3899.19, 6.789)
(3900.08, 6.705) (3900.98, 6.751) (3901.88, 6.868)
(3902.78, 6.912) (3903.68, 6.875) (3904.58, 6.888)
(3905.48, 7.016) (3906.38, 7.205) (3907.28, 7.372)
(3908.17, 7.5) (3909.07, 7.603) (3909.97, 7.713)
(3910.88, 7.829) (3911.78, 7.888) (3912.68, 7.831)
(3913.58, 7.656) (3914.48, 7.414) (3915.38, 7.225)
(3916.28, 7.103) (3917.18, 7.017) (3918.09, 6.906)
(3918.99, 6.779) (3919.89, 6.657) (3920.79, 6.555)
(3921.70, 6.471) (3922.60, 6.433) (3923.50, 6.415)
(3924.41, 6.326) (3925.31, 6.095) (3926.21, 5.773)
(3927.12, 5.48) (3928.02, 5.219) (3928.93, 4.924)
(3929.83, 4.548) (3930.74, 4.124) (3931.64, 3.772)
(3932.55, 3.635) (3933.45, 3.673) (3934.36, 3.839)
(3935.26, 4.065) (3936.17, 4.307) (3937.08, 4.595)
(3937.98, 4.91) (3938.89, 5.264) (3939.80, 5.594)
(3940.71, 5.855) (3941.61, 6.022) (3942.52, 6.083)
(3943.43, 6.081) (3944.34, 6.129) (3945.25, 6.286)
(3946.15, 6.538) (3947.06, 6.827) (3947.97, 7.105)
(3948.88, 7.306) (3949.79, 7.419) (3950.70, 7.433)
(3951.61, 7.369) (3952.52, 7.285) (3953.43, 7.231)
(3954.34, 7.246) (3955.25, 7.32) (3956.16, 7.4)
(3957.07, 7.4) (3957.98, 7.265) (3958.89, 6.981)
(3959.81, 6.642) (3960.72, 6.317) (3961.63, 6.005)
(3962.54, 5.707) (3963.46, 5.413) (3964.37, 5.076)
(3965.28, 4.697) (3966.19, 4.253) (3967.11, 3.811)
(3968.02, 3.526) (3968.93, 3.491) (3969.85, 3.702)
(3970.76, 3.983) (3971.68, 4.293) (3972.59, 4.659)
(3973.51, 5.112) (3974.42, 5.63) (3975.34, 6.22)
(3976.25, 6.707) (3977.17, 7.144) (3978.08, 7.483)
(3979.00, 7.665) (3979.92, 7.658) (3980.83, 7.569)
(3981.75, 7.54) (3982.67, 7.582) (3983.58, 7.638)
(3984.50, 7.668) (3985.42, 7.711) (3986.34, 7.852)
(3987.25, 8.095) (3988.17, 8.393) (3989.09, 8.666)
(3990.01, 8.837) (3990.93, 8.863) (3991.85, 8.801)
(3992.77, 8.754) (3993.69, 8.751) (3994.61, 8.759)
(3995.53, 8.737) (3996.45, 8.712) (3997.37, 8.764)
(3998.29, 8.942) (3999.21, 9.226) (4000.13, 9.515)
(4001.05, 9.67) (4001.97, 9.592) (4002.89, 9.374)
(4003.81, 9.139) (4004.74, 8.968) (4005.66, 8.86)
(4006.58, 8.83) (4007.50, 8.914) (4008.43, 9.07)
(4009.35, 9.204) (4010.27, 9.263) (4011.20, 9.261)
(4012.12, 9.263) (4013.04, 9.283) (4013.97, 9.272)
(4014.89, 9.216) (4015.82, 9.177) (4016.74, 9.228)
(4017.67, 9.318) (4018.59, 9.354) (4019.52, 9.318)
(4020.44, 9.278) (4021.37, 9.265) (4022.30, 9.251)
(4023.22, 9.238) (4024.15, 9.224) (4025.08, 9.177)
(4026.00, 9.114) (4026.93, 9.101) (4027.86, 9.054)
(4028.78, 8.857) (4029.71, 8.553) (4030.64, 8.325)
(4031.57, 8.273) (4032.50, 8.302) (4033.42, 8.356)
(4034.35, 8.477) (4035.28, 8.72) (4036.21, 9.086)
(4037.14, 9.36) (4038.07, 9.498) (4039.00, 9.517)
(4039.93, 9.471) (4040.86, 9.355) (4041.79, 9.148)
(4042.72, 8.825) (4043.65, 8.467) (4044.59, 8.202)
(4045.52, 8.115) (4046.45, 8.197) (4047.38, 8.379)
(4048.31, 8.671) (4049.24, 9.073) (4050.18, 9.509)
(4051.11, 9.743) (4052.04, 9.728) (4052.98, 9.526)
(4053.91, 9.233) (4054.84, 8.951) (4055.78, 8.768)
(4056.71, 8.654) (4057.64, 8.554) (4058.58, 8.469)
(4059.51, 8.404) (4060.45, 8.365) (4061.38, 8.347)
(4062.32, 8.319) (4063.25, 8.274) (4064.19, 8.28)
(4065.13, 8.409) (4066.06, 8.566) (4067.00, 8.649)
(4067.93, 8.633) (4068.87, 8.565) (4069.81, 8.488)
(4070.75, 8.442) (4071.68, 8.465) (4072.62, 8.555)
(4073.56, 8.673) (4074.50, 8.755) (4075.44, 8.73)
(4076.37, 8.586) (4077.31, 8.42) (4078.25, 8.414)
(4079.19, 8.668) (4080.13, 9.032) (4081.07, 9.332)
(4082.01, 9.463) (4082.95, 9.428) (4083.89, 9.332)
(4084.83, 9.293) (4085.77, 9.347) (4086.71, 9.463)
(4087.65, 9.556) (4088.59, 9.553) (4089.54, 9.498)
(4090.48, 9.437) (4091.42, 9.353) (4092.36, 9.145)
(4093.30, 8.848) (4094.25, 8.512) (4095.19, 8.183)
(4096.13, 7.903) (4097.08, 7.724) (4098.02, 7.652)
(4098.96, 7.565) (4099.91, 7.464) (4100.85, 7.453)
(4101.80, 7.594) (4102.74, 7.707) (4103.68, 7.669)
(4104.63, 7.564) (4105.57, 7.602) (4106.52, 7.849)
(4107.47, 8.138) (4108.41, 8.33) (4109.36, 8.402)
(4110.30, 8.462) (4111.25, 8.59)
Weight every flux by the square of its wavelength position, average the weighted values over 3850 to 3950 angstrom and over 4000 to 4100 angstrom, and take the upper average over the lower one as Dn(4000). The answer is 1.54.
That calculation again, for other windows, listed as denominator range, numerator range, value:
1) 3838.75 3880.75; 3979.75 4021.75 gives 1.56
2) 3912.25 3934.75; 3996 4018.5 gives 1.62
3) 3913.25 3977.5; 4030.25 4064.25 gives 1.58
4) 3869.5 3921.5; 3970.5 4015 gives 1.30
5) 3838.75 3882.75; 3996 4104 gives 1.59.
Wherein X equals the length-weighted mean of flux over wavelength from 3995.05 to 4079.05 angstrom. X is 8.9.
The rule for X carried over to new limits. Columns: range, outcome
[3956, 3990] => 6.32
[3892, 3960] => 6.42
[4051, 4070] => 8.69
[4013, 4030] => 9.17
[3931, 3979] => 5.75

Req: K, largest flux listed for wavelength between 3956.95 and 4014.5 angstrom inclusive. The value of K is 9.67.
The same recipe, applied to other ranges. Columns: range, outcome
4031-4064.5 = 9.743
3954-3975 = 7.4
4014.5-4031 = 9.354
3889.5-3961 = 7.888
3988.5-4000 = 9.226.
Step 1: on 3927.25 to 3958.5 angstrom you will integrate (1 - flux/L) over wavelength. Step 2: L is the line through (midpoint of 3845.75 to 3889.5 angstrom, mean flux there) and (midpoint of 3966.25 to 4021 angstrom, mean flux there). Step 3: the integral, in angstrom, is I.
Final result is 5.8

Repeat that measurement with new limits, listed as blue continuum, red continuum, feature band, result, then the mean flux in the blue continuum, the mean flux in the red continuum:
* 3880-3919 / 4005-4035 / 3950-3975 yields 6.7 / 6.66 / 9.02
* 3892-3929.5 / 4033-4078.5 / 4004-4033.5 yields -2.9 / 6.76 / 8.74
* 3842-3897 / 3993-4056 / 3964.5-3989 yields 6.0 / 6.13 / 9.03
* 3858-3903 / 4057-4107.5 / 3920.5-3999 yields 8.7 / 6.27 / 8.53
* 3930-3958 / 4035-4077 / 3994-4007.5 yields -3.1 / 5.95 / 8.77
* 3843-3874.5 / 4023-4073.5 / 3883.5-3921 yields 0.7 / 6.22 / 8.77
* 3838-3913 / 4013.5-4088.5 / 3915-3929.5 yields 1.3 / 6.27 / 8.89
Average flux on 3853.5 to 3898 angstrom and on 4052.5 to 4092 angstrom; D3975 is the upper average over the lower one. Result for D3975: 1.43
